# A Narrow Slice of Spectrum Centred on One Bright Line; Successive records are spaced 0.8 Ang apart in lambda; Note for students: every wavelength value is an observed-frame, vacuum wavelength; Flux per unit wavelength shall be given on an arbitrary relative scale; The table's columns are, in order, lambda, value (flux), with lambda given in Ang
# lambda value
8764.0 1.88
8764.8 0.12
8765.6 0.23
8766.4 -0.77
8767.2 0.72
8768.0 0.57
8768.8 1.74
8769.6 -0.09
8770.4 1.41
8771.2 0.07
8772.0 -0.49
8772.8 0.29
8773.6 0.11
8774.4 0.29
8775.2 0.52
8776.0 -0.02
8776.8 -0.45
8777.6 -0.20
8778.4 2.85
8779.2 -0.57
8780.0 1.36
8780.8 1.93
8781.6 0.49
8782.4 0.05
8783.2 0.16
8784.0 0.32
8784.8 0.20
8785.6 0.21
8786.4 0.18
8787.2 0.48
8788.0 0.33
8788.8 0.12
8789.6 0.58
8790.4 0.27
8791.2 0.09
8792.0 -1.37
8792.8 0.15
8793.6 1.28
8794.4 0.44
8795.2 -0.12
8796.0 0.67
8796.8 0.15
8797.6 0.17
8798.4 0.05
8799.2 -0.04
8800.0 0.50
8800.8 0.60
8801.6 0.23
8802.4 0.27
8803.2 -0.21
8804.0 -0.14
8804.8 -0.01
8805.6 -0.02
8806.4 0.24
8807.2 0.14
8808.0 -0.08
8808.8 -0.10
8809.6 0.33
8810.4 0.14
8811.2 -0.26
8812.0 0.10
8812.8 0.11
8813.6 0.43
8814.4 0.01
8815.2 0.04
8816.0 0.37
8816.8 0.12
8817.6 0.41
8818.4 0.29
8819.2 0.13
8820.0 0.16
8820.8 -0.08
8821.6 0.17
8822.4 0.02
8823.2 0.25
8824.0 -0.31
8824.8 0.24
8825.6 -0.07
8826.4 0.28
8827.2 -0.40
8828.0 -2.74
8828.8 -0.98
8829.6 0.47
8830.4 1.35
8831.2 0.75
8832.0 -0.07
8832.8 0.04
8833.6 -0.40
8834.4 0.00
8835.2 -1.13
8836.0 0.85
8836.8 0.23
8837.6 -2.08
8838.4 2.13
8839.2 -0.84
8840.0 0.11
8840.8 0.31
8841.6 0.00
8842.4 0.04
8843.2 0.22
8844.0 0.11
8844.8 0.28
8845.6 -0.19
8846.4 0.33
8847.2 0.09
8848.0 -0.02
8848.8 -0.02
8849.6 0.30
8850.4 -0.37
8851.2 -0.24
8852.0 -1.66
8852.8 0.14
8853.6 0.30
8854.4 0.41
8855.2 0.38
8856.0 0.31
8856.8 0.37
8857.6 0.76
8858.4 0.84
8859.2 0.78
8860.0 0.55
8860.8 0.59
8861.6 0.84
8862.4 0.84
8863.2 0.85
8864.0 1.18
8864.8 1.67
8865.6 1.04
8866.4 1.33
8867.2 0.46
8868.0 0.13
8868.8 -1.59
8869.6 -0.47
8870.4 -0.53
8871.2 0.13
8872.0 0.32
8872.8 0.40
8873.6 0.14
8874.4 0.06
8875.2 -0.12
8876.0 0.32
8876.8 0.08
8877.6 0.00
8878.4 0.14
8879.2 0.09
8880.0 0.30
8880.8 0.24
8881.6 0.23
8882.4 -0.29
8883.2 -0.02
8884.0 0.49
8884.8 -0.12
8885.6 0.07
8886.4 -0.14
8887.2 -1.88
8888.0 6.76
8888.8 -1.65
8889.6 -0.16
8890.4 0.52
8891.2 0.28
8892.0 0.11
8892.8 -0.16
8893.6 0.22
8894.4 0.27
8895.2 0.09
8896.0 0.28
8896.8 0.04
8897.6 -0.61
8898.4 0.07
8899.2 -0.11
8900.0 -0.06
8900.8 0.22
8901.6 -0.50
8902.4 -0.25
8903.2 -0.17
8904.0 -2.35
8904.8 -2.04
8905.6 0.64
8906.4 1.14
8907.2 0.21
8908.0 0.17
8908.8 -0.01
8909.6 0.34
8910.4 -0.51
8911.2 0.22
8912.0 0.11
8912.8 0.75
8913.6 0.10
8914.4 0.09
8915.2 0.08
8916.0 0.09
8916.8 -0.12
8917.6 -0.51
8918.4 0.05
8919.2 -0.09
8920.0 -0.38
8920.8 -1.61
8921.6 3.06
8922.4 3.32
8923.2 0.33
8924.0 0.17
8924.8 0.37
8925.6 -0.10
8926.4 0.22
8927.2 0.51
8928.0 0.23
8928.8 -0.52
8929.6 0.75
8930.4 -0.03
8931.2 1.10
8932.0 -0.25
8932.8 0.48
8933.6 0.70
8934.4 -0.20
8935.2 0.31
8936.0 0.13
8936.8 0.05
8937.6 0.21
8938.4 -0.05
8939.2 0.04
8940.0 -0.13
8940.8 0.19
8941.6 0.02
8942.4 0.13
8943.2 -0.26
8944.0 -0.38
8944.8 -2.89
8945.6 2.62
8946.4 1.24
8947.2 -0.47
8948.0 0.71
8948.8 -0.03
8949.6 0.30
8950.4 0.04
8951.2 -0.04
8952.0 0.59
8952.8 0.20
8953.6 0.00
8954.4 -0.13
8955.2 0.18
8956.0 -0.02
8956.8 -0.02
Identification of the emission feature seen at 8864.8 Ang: Hbeta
